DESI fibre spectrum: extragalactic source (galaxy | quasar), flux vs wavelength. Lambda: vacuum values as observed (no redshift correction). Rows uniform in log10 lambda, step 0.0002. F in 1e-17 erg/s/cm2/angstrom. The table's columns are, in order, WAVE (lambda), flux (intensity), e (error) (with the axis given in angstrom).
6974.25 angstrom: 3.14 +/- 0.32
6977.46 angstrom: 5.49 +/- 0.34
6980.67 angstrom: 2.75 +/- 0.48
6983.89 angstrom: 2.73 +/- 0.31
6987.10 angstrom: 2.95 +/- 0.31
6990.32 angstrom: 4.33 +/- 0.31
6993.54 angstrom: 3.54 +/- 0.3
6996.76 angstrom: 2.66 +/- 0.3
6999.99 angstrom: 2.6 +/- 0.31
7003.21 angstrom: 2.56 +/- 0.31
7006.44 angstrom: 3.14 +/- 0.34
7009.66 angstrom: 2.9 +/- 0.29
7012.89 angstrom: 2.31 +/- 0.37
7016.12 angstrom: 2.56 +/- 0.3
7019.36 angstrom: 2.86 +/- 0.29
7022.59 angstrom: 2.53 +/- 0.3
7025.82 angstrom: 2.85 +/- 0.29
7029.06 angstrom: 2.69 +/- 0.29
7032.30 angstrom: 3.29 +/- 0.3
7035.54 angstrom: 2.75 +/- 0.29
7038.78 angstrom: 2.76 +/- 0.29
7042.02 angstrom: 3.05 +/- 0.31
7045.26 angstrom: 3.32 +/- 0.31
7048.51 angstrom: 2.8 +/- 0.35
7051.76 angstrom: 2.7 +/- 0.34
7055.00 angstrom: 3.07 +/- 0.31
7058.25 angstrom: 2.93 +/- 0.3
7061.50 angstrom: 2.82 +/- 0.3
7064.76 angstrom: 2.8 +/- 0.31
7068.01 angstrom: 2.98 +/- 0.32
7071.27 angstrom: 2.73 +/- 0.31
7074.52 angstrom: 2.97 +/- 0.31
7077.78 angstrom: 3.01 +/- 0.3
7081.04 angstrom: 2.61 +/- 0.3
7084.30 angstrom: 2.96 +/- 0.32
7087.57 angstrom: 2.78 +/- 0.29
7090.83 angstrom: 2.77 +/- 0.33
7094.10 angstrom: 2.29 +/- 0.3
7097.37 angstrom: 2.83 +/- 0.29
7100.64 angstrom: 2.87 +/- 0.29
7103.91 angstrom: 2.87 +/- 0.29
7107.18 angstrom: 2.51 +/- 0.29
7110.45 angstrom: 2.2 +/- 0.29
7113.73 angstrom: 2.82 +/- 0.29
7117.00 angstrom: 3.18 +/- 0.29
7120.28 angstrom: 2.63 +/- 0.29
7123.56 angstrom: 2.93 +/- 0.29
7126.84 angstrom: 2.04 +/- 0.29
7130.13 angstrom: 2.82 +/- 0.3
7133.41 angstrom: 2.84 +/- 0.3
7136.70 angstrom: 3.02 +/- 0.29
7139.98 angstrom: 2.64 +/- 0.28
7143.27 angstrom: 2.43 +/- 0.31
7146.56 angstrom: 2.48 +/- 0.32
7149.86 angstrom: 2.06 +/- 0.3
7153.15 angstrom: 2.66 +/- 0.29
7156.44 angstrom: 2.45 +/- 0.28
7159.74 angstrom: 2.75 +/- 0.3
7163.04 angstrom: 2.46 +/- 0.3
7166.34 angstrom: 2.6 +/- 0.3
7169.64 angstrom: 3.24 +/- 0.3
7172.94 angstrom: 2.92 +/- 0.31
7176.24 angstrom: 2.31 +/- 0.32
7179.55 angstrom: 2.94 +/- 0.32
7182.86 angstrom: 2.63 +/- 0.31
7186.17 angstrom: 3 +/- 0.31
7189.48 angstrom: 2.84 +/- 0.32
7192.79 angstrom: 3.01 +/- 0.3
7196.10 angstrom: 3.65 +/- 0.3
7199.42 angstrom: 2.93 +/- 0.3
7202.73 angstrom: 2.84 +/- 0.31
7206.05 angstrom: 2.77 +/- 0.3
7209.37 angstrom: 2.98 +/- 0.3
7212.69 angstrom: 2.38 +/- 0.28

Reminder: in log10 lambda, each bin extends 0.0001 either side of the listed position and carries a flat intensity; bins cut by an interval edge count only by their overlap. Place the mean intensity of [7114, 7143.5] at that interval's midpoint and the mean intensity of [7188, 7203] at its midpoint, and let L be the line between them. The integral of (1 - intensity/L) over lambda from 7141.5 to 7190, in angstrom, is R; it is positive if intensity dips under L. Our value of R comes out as 4.7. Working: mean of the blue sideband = 2.74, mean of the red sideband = 3.08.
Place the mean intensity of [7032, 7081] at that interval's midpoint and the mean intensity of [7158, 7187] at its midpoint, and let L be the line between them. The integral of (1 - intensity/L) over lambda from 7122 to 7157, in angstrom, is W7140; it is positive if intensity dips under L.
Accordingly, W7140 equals 2.71 angstrom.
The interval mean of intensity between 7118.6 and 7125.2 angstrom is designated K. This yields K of 2.78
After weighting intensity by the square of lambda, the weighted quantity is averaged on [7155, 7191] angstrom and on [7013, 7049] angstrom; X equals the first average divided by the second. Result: 1.00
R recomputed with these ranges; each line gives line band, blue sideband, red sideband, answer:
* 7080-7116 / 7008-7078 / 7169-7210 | 2.3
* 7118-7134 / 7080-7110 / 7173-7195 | 0.5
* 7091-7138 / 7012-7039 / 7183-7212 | 2.5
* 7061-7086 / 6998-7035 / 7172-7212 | -0.6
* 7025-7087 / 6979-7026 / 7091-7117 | -2.8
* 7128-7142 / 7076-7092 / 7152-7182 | -0.2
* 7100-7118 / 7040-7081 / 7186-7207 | 1.4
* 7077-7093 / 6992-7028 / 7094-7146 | -0.5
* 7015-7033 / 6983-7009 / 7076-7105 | 1.2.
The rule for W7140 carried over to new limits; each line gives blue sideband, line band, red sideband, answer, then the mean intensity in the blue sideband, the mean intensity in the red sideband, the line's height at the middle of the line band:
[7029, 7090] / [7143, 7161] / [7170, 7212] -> 2.68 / 2.9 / 2.9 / 2.9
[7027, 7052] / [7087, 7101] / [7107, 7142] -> 0.47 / 2.93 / 2.7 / 2.78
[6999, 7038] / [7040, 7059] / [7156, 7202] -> -1.38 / 2.76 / 2.85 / 2.77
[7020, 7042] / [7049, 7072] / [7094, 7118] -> -0.66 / 2.83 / 2.71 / 2.78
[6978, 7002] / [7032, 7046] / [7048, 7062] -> -0.21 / 3.18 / 2.87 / 2.95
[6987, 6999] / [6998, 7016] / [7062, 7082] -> 3.28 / 3.38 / 2.86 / 3.29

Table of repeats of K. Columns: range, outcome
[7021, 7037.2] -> 2.82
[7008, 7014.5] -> 2.61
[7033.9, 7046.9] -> 2.97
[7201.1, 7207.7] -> 2.8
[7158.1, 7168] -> 2.6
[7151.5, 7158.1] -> 2.56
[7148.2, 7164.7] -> 2.48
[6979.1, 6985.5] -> 2.74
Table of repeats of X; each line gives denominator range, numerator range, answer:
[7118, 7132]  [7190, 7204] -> 1.20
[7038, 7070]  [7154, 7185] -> 0.95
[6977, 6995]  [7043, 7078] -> 0.85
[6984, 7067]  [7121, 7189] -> 0.95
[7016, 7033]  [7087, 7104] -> 0.99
